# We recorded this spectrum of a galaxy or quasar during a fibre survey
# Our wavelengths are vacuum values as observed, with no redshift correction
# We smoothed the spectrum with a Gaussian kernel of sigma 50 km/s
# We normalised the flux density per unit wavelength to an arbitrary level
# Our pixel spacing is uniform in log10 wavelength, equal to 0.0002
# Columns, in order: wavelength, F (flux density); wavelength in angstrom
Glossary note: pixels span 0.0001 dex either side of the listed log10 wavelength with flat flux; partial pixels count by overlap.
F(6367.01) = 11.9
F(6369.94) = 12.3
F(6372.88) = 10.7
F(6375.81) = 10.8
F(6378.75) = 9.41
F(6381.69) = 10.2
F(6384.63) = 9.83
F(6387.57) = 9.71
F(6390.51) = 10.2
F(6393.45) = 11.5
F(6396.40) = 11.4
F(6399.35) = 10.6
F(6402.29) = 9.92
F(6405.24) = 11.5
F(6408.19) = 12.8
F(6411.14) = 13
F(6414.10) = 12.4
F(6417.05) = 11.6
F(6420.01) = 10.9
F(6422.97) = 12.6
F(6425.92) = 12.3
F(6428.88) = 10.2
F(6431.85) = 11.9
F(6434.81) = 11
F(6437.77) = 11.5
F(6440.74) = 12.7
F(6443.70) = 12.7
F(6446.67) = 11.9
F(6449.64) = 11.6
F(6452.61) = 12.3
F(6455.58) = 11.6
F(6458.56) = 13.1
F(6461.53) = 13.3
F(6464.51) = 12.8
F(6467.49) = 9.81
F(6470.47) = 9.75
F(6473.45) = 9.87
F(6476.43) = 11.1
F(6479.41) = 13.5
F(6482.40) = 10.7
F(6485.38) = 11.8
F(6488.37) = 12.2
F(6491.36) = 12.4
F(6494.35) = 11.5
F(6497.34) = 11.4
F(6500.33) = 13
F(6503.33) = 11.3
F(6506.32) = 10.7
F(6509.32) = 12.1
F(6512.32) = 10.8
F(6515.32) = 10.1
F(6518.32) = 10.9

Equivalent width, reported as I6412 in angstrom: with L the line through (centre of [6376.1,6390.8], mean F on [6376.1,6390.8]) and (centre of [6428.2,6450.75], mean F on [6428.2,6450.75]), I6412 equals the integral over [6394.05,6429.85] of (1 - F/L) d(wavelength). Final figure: -2.6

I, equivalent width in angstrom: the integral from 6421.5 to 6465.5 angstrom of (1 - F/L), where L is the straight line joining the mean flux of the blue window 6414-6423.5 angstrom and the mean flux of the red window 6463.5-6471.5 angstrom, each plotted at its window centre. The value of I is -3.5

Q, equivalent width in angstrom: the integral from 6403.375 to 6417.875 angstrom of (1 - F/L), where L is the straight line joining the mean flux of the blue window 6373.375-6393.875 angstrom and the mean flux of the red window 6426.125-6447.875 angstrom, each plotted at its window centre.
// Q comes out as -1.7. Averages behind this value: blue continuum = 10.2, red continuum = 11.7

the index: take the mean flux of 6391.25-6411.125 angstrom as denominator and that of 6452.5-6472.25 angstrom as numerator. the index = 1.03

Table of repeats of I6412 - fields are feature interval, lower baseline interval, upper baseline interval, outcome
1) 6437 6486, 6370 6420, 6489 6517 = -2.0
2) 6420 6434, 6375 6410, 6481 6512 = -0.8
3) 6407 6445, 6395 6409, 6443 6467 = -0.9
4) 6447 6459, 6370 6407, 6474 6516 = -0.9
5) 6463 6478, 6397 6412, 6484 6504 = 1.5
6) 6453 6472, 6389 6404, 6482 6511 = -0.6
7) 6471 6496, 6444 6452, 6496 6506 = 0.6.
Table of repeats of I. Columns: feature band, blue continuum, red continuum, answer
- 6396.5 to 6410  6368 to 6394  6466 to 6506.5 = -0.7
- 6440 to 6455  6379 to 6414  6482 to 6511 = -1.1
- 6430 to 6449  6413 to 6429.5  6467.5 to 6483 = -0.8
